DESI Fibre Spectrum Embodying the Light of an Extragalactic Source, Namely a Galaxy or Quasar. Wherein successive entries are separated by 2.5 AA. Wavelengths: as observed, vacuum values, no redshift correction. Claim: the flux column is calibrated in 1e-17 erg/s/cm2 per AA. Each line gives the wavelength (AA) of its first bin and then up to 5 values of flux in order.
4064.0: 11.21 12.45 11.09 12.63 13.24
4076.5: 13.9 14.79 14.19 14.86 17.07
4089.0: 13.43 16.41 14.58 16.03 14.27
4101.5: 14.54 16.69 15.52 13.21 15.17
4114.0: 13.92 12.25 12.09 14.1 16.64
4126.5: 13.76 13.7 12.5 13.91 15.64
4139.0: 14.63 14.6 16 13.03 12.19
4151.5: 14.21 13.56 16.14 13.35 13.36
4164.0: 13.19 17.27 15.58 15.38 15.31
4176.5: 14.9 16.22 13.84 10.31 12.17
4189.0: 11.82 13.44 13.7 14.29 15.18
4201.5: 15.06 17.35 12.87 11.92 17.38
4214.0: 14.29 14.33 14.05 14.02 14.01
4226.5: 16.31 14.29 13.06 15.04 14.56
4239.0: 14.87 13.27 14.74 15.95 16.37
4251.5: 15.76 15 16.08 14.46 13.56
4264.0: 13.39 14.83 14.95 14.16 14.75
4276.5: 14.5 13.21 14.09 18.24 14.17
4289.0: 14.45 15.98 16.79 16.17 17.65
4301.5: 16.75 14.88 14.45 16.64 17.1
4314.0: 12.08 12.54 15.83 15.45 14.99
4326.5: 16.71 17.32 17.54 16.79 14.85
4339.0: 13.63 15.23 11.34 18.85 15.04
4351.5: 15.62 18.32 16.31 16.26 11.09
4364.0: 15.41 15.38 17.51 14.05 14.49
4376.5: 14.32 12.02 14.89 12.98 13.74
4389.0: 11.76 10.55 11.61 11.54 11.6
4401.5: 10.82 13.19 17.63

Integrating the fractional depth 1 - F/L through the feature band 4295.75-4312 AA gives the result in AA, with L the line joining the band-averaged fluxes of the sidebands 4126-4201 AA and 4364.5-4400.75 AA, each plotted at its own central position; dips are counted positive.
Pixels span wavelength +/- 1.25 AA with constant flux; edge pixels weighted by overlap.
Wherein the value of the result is -3.1 AA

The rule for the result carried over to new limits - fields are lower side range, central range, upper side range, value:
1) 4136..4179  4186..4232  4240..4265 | 1.6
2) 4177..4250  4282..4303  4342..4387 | -2.3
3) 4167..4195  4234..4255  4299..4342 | -0.5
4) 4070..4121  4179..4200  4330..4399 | 1.7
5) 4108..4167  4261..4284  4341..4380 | 0.4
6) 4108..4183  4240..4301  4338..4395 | -3.3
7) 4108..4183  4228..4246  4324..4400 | 0.1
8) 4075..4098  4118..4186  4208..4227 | 2.3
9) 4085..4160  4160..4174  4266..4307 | -0.3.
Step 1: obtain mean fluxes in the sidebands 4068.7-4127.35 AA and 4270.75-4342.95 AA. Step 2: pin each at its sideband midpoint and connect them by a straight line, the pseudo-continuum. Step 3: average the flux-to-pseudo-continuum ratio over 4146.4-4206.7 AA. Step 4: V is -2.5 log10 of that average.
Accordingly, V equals 0.04 mag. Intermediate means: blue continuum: 14.4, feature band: 14.2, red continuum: 15.4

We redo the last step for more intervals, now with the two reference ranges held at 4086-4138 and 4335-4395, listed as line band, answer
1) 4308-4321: -0.031 mag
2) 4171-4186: 0.024 mag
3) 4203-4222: -0.003 mag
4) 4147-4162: 0.054 mag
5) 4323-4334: -0.159 mag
